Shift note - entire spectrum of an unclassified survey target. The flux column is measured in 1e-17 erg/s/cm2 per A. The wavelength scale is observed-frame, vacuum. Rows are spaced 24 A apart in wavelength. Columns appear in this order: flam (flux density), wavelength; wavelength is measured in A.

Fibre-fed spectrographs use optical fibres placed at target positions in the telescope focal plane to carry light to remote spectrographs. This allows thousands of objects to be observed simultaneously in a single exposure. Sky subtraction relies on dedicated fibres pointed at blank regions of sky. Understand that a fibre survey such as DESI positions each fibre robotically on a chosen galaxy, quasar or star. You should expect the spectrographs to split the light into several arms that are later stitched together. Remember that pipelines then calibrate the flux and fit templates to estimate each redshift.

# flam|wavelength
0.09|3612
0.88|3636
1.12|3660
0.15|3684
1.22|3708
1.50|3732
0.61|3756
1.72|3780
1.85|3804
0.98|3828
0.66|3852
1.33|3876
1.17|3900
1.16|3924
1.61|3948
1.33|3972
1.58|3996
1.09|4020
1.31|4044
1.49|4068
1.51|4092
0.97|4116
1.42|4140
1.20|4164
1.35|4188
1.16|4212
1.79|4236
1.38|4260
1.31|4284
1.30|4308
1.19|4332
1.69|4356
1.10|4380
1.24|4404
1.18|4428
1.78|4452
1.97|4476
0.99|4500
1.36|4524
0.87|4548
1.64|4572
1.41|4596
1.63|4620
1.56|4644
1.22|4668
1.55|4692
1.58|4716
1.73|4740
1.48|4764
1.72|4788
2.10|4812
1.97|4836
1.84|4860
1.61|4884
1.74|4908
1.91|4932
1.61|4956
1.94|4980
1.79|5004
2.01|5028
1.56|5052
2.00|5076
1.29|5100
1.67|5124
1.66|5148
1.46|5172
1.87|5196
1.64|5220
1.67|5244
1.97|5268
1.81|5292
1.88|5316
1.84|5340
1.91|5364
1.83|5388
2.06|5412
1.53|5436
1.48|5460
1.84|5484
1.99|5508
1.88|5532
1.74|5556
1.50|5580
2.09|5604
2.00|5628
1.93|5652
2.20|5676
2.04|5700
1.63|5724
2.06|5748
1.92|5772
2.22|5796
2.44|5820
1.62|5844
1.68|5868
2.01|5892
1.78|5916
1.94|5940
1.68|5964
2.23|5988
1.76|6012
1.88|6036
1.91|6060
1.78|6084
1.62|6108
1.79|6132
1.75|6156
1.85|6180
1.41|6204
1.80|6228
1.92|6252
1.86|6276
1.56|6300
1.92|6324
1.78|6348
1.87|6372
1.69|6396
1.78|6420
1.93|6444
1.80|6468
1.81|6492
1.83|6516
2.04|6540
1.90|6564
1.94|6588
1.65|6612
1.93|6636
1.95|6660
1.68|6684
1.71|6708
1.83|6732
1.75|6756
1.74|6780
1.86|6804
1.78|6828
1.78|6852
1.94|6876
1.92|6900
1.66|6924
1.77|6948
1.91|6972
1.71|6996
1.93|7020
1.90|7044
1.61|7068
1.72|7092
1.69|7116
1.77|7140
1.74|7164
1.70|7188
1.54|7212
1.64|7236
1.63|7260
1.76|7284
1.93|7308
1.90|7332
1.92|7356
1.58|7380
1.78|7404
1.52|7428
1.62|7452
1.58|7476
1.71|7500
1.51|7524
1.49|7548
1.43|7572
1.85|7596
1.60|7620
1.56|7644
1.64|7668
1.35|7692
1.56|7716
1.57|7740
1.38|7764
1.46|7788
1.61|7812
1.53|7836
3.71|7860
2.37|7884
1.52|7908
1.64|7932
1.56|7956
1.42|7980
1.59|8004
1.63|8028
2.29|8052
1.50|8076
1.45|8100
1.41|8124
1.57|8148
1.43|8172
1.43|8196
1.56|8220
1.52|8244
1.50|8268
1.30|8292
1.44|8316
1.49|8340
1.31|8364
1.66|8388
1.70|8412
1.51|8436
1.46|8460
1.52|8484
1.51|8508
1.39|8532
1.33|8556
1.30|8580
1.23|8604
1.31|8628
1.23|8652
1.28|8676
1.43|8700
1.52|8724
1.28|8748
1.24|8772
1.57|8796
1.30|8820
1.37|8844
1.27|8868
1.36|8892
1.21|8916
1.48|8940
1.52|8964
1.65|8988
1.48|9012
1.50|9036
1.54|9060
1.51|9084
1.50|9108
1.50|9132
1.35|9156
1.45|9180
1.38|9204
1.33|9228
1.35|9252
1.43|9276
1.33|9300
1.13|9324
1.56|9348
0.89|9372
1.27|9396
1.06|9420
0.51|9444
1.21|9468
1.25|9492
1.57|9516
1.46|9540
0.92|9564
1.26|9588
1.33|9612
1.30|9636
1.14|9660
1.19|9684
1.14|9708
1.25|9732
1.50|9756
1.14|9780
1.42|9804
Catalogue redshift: 0.197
